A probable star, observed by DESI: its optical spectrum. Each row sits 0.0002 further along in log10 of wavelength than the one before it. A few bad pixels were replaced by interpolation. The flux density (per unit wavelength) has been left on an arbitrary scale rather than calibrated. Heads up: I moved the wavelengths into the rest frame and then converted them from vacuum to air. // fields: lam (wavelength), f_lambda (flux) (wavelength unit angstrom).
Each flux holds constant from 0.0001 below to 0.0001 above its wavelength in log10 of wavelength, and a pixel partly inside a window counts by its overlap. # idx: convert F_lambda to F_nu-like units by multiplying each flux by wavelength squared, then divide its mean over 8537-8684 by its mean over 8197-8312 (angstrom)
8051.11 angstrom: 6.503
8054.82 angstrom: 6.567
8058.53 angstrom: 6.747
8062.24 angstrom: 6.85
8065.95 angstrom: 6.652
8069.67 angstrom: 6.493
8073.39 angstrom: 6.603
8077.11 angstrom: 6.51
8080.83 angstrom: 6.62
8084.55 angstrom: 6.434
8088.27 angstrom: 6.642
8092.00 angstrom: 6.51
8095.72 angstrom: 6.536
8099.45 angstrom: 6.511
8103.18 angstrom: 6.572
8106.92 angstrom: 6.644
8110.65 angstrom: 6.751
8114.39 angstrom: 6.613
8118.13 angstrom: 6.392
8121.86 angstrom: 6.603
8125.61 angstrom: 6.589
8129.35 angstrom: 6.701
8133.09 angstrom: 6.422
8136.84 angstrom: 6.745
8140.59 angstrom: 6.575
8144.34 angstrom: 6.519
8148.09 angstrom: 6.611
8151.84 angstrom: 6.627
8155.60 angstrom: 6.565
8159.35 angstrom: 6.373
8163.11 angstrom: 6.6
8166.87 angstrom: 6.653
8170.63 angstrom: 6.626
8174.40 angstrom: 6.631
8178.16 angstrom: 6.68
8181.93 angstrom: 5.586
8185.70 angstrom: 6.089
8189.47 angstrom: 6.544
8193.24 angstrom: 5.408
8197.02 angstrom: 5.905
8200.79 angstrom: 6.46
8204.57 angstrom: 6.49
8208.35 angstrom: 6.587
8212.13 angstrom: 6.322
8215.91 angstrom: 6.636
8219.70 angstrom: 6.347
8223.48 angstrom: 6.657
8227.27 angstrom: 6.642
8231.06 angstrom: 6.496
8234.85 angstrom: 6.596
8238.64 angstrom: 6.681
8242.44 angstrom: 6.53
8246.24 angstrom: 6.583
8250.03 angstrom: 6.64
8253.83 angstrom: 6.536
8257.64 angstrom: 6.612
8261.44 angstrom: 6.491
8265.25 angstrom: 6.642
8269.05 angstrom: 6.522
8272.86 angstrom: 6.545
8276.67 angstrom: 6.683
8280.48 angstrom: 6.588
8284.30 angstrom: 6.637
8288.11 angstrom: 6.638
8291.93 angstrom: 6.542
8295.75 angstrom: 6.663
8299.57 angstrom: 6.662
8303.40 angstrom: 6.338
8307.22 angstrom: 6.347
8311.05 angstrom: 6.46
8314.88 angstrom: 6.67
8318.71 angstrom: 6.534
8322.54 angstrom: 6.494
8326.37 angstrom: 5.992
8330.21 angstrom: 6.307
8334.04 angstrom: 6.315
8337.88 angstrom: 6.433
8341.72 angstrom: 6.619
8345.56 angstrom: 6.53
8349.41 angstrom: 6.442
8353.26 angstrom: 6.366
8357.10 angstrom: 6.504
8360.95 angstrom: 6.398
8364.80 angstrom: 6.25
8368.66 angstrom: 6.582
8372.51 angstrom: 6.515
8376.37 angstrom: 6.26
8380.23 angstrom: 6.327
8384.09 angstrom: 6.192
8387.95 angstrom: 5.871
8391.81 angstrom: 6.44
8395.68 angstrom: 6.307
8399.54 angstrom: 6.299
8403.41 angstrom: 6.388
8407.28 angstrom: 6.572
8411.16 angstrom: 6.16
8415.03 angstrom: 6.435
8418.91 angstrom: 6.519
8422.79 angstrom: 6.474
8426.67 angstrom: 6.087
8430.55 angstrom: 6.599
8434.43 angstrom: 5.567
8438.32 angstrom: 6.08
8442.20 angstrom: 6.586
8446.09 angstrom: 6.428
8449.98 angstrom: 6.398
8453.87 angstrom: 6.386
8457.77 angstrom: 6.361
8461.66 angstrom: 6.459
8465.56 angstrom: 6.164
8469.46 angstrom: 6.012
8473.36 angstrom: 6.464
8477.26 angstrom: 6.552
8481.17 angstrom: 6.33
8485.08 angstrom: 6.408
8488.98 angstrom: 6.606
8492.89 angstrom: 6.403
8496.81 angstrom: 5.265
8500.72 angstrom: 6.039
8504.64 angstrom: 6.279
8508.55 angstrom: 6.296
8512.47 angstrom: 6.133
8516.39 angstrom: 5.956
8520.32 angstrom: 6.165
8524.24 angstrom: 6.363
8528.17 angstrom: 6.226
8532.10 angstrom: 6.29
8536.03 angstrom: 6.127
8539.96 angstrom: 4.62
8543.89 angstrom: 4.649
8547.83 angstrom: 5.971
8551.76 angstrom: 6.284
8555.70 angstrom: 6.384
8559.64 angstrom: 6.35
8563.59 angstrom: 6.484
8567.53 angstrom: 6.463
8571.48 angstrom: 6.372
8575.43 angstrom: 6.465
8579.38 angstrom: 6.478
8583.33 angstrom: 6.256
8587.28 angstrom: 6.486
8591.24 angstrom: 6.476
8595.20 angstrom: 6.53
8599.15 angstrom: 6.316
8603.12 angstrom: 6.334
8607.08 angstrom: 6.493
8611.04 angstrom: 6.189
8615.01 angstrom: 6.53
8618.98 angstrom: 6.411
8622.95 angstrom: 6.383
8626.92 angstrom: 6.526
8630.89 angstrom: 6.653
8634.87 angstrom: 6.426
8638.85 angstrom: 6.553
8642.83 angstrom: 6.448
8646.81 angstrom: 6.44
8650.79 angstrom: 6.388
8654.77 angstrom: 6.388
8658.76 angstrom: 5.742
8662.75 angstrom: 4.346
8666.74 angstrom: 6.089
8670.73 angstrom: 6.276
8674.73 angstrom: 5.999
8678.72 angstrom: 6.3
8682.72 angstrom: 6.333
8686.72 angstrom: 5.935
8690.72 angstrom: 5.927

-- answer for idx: 1.03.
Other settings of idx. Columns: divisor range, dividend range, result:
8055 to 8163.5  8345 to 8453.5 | 1.03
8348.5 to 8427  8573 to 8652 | 1.07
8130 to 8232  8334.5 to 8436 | 1.04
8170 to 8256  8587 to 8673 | 1.08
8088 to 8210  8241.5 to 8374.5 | 1.04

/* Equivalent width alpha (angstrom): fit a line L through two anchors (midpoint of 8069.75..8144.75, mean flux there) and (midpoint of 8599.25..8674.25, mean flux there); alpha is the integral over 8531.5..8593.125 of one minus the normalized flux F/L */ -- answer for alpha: 1.61 angstrom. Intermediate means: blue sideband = 6.57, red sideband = 6.25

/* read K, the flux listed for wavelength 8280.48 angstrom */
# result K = 6.588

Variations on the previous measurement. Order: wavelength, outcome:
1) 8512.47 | 6.133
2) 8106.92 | 6.644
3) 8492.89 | 6.403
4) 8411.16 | 6.16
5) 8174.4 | 6.631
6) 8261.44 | 6.491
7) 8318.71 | 6.534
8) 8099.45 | 6.511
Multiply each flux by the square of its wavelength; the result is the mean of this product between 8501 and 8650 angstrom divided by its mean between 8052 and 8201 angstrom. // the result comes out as 1.07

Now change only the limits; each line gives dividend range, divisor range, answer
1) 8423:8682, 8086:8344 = 1.04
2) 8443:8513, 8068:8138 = 1.05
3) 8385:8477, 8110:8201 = 1.05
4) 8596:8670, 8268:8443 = 1.04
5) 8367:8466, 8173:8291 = 1.02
